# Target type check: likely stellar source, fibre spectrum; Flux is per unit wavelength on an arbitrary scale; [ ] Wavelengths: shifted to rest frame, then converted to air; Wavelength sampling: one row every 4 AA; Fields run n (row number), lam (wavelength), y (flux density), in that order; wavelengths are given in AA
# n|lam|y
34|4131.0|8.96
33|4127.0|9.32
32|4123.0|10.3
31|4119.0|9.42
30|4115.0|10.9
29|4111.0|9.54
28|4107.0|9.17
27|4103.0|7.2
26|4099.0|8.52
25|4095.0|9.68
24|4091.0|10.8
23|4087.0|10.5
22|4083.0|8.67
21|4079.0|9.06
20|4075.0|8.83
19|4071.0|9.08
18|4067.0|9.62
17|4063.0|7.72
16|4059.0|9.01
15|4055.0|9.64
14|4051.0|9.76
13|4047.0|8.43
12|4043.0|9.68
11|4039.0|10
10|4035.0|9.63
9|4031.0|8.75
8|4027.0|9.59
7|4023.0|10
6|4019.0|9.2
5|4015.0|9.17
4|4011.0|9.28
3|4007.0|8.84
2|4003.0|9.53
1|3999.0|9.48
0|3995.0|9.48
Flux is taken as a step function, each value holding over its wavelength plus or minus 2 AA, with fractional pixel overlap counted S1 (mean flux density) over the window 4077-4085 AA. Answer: 8.87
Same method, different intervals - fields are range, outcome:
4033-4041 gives 9.82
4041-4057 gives 9.38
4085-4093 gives 10.7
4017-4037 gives 9.43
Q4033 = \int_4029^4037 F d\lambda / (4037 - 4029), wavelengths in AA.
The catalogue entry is 9.19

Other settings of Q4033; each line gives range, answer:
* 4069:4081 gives 8.99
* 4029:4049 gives 9.3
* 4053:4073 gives 9.01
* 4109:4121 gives 9.95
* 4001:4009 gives 9.18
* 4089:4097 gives 10.2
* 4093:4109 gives 8.64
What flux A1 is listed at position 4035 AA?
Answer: 9.63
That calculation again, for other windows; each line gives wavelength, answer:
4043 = 9.68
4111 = 9.54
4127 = 9.32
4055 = 9.64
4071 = 9.08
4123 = 10.3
